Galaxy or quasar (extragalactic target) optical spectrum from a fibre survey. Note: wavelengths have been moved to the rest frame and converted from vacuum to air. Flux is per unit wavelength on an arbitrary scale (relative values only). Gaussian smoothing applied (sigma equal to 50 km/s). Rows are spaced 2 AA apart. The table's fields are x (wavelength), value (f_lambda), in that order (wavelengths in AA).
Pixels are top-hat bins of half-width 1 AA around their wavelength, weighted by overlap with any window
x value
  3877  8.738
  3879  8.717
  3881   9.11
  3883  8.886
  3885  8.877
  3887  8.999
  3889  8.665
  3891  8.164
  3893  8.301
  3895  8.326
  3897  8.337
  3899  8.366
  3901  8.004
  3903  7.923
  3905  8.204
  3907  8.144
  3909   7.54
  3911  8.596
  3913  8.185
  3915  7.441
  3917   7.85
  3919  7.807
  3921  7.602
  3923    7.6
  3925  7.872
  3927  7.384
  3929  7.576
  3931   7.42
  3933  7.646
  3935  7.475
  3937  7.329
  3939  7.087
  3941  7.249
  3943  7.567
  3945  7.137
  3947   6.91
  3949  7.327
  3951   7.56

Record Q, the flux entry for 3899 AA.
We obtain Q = 8.366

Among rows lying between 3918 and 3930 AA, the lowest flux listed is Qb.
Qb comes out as 7.384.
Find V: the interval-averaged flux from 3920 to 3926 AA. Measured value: 7.69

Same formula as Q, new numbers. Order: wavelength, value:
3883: 8.886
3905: 8.204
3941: 7.249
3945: 7.137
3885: 8.877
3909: 7.54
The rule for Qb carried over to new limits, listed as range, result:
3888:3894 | 8.164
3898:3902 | 8.004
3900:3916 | 7.441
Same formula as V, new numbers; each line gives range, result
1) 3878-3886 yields 8.9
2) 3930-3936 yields 7.51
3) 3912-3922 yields 7.78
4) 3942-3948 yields 7.2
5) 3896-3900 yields 8.35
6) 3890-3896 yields 8.26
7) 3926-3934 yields 7.51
